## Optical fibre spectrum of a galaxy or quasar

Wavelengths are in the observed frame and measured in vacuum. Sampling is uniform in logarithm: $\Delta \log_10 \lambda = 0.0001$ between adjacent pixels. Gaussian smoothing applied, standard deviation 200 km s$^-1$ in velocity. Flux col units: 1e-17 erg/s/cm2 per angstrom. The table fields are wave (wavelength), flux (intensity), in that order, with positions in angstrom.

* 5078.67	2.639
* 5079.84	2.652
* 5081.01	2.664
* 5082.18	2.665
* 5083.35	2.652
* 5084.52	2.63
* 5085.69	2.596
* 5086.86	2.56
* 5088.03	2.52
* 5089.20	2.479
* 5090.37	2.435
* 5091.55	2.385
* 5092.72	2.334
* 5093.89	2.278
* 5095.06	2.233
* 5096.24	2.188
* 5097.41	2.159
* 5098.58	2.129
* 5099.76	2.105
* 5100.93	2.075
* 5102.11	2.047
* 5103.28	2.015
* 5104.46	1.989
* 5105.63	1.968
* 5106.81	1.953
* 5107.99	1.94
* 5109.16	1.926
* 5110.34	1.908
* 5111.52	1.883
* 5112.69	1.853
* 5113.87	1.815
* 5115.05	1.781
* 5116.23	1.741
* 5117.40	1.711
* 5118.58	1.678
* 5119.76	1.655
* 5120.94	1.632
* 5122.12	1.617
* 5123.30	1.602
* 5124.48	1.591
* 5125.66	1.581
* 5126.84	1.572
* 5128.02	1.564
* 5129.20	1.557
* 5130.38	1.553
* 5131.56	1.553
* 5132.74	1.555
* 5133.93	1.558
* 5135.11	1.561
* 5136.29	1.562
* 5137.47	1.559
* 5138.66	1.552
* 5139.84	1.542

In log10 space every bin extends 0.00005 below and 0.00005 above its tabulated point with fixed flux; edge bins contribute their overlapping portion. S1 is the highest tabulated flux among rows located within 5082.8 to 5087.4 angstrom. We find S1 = 2.652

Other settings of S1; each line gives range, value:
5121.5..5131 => 1.617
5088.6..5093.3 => 2.479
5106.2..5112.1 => 1.953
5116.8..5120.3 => 1.711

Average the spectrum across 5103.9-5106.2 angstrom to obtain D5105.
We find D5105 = 1.98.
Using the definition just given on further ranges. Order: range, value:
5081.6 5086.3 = 2.64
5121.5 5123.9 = 1.61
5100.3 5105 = 2.03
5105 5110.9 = 1.94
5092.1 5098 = 2.24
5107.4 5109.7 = 1.94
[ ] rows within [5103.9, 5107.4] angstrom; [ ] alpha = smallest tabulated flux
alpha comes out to 1.953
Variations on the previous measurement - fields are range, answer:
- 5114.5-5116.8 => 1.741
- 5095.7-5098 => 2.159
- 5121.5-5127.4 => 1.572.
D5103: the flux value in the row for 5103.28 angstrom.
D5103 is 2.015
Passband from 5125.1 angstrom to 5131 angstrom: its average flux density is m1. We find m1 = 1.57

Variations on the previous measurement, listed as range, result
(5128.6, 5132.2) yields 1.56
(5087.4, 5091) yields 2.48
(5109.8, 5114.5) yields 1.86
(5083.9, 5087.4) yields 2.6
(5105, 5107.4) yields 1.96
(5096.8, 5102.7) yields 2.11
